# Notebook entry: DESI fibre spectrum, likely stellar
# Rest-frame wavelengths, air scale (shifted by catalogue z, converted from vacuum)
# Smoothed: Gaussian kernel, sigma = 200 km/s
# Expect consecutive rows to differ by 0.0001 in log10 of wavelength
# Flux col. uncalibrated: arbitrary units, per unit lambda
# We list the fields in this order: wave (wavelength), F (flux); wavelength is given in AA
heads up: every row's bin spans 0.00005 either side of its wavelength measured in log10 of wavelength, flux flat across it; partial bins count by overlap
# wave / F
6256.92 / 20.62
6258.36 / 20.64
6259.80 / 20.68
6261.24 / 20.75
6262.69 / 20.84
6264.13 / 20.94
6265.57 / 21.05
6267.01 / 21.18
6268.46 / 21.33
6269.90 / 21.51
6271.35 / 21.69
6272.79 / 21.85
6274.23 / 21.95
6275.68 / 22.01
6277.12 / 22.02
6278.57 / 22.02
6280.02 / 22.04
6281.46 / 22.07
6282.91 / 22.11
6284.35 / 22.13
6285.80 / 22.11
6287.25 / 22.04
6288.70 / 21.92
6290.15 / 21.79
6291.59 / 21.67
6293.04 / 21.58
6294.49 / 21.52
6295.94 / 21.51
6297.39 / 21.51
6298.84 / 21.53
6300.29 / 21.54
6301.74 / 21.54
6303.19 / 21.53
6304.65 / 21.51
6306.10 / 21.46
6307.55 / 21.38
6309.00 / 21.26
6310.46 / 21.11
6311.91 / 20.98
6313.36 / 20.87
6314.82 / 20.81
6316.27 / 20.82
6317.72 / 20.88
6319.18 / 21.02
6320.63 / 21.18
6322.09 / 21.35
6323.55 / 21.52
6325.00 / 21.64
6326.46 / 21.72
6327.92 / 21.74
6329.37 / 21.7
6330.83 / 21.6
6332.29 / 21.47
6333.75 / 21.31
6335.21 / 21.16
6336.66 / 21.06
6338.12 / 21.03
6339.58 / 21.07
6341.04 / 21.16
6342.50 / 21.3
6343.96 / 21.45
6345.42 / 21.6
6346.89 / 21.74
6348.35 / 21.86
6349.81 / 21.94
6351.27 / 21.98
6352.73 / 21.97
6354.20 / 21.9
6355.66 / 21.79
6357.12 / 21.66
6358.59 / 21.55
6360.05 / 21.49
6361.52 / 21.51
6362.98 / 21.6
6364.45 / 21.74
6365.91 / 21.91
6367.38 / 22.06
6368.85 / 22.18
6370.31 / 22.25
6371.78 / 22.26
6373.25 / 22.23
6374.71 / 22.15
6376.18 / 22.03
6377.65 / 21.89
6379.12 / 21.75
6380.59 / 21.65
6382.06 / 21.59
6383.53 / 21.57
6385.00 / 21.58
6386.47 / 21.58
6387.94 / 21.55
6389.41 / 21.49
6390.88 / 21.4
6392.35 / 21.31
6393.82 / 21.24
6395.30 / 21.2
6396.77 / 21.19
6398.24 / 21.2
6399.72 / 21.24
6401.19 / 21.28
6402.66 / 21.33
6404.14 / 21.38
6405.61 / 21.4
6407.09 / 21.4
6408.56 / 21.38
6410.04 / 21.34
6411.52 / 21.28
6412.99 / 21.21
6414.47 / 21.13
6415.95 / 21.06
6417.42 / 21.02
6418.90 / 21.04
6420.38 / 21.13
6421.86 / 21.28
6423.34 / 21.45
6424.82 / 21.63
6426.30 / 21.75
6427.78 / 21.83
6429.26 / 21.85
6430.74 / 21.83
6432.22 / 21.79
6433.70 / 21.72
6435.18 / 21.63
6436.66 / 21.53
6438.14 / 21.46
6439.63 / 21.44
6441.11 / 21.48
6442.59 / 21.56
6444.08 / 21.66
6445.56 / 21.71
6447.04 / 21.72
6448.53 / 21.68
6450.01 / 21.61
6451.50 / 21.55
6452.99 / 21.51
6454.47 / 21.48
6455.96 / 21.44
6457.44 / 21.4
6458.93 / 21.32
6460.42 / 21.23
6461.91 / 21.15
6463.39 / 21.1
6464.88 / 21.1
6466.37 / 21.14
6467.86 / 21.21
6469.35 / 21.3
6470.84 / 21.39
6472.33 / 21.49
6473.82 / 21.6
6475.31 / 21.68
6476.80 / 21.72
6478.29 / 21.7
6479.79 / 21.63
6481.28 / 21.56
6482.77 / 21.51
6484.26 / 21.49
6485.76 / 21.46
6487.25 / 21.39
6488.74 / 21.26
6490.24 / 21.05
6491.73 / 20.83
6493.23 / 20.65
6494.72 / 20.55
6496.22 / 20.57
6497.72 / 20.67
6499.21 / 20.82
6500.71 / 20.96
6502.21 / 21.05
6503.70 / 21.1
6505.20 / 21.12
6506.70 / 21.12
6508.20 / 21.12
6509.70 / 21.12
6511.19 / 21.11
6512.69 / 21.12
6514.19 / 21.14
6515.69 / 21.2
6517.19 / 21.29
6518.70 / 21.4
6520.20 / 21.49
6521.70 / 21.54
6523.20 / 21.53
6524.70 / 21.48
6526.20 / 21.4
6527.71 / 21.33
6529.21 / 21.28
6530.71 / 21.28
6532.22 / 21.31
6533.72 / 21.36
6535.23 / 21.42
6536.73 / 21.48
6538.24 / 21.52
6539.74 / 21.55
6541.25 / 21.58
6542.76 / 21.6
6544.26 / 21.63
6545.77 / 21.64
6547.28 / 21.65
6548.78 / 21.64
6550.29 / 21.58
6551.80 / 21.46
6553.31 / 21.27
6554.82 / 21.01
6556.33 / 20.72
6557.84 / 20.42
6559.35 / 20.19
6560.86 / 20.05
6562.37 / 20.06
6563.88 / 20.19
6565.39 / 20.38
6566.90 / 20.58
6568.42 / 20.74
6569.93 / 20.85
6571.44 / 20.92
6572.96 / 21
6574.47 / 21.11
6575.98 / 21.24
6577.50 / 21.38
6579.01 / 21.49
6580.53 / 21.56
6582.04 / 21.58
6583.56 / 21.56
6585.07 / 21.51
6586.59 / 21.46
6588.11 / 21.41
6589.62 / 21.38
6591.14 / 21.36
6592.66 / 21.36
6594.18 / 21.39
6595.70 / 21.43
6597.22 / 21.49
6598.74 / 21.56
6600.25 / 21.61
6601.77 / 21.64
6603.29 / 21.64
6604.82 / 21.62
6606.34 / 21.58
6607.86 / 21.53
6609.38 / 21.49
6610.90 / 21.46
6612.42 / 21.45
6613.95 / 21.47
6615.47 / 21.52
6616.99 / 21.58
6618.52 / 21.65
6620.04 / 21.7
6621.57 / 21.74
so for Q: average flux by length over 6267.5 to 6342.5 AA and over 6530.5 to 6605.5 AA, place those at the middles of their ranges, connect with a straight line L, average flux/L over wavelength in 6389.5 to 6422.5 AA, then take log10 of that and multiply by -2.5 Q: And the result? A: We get 0.01 mag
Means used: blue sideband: 21.5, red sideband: 21.2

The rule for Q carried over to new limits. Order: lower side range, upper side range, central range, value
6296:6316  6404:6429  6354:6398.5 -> -0.02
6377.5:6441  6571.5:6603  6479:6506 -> 0.02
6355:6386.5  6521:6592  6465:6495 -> 0.01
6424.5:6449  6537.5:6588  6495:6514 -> 0.02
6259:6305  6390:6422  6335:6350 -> 0.00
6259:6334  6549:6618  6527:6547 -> -0.01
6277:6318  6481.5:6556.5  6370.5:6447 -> -0.01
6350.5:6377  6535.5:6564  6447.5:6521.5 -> 0.01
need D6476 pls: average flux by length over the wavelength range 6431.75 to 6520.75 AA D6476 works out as 21.3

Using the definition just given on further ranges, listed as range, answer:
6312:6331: 21.3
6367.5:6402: 21.7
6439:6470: 21.4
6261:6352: 21.5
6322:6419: 21.5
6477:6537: 21.2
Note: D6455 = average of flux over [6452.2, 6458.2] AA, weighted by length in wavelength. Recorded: 21.5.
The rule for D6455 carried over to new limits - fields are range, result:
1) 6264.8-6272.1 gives 21.4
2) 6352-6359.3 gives 21.8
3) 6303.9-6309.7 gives 21.4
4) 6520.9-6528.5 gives 21.5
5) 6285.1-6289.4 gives 22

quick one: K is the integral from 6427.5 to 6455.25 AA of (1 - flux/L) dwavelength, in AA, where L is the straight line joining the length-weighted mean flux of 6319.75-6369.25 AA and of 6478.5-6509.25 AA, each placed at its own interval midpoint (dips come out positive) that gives -0.47 AA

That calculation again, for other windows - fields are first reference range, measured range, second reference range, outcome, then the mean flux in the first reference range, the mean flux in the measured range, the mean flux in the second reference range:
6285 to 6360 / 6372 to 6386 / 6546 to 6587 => -0.3 AA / 21.5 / 21.8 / 21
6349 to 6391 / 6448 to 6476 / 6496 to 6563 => 0.1 AA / 21.8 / 21.4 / 21.2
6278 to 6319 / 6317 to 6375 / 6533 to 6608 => -0.4 AA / 21.5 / 21.6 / 21.2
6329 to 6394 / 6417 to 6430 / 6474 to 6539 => 0.0 AA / 21.7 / 21.4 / 21.3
